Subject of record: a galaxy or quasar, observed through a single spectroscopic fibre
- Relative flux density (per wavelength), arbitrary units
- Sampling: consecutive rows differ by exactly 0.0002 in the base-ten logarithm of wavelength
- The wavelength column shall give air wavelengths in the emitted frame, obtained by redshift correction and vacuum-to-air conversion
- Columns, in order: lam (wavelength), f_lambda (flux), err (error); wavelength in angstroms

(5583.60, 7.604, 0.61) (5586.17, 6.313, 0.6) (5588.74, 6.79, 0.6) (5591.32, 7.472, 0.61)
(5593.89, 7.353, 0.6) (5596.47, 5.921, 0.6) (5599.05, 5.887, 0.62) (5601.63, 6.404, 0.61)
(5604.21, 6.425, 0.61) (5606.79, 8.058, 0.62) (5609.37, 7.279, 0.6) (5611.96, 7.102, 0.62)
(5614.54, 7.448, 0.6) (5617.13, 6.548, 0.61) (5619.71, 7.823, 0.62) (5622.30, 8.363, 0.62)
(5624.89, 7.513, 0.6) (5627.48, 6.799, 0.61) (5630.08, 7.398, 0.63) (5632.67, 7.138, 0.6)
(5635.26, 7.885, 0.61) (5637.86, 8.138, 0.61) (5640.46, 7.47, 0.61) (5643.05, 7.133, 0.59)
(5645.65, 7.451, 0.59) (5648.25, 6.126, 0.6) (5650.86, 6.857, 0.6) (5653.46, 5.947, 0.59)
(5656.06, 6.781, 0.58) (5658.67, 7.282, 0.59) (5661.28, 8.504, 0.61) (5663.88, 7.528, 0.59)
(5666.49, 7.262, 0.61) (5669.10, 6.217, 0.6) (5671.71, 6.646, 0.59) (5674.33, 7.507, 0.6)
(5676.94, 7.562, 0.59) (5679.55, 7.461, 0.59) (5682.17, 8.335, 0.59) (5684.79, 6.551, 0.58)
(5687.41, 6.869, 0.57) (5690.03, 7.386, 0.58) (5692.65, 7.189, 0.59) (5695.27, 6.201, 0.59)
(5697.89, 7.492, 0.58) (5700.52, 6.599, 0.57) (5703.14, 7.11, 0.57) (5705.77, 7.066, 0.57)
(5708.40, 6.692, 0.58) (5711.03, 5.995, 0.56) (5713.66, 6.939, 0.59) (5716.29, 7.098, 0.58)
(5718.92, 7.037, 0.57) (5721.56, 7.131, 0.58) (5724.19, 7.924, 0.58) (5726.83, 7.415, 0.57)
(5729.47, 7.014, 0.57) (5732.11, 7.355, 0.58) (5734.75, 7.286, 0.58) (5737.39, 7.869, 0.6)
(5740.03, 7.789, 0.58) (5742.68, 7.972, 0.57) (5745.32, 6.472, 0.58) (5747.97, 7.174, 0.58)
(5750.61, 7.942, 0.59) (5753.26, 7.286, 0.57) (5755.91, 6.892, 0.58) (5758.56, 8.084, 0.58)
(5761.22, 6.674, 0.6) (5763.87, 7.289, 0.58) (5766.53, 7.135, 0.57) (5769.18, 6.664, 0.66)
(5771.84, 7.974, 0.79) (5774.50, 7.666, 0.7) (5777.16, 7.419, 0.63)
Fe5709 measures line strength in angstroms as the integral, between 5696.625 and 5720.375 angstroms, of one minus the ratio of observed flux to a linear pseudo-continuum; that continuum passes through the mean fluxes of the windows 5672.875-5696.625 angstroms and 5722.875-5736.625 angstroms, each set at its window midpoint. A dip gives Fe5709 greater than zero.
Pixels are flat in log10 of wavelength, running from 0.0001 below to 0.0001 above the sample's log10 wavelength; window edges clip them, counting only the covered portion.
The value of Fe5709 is 1.4 angstroms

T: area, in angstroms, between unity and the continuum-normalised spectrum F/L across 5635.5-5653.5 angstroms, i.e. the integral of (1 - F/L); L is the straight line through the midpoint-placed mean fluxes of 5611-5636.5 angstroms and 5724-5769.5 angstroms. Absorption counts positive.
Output 0.6 angstroms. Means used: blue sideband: 7.41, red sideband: 7.35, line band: 7.14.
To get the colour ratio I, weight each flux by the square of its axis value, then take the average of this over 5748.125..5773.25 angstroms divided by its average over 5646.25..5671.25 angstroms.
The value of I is 1.1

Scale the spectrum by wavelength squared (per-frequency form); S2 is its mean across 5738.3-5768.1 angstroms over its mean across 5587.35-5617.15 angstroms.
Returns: 1.1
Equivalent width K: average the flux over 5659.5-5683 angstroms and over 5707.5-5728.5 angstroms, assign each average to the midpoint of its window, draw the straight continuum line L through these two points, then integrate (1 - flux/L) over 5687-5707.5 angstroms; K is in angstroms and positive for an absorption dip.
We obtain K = 0.6 angstroms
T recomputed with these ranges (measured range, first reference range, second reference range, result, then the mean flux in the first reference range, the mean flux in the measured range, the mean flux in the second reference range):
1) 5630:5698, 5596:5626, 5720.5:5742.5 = 0.8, 7.09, 7.19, 7.5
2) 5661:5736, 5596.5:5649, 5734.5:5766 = 1.9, 7.2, 7.13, 7.39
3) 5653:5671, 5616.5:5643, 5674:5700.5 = 0.6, 7.52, 7.11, 7.21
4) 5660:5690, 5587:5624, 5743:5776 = -0.6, 7.06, 7.32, 7.29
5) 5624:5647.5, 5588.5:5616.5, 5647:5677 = -1.5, 6.92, 7.4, 7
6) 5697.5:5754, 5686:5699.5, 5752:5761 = -0.2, 7.01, 7.21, 7.32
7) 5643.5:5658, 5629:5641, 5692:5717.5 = 1.5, 7.62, 6.69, 6.83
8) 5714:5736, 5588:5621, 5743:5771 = -0.3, 6.97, 7.27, 7.21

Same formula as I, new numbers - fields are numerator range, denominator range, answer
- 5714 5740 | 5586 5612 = 1.13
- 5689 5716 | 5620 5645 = 0.93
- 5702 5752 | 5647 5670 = 1.06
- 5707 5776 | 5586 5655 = 1.07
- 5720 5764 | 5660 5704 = 1.05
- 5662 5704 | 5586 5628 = 1.04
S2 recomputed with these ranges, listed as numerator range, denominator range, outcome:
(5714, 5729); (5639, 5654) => 1.08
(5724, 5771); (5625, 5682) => 1.05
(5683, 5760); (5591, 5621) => 1.07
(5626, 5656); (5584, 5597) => 1.05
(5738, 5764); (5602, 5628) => 1.06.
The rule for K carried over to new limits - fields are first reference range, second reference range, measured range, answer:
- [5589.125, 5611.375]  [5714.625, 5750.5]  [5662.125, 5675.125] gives 0.1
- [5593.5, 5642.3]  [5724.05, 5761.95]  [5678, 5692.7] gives 0.0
